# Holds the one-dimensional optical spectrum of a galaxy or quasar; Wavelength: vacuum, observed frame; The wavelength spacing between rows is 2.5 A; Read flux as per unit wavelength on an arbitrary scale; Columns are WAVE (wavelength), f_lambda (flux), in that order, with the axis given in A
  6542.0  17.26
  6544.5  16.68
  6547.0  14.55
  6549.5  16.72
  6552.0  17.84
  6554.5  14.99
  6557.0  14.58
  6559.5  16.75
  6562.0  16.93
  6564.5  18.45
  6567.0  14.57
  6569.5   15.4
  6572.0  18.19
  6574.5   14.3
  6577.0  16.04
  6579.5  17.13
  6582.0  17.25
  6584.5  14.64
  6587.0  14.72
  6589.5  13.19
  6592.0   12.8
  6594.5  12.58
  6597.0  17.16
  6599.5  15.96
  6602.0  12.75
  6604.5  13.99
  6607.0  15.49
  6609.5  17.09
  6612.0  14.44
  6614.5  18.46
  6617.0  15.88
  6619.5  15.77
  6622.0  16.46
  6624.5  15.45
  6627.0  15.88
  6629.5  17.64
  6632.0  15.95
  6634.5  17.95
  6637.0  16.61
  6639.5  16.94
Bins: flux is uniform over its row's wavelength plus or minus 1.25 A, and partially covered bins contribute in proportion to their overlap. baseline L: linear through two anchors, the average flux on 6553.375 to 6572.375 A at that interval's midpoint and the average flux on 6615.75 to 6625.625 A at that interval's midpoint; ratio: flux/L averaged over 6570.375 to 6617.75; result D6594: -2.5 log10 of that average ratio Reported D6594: 0.04 mag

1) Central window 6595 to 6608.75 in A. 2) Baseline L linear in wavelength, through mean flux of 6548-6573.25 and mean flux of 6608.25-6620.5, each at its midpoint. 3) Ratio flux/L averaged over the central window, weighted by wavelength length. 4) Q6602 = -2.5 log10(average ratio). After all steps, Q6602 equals 0.09 mag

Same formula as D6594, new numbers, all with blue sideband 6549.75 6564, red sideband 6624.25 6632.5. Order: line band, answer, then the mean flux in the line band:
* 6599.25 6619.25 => 0.06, 15.5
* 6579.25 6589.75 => 0.06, 15.4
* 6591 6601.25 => 0.13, 14.6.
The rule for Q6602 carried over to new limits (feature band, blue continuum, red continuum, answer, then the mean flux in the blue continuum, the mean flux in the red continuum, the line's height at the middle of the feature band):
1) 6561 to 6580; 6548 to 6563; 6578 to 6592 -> -0.04 mag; 16.3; 15.2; 15.7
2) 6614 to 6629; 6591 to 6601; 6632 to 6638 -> -0.01 mag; 14.6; 17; 16.2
